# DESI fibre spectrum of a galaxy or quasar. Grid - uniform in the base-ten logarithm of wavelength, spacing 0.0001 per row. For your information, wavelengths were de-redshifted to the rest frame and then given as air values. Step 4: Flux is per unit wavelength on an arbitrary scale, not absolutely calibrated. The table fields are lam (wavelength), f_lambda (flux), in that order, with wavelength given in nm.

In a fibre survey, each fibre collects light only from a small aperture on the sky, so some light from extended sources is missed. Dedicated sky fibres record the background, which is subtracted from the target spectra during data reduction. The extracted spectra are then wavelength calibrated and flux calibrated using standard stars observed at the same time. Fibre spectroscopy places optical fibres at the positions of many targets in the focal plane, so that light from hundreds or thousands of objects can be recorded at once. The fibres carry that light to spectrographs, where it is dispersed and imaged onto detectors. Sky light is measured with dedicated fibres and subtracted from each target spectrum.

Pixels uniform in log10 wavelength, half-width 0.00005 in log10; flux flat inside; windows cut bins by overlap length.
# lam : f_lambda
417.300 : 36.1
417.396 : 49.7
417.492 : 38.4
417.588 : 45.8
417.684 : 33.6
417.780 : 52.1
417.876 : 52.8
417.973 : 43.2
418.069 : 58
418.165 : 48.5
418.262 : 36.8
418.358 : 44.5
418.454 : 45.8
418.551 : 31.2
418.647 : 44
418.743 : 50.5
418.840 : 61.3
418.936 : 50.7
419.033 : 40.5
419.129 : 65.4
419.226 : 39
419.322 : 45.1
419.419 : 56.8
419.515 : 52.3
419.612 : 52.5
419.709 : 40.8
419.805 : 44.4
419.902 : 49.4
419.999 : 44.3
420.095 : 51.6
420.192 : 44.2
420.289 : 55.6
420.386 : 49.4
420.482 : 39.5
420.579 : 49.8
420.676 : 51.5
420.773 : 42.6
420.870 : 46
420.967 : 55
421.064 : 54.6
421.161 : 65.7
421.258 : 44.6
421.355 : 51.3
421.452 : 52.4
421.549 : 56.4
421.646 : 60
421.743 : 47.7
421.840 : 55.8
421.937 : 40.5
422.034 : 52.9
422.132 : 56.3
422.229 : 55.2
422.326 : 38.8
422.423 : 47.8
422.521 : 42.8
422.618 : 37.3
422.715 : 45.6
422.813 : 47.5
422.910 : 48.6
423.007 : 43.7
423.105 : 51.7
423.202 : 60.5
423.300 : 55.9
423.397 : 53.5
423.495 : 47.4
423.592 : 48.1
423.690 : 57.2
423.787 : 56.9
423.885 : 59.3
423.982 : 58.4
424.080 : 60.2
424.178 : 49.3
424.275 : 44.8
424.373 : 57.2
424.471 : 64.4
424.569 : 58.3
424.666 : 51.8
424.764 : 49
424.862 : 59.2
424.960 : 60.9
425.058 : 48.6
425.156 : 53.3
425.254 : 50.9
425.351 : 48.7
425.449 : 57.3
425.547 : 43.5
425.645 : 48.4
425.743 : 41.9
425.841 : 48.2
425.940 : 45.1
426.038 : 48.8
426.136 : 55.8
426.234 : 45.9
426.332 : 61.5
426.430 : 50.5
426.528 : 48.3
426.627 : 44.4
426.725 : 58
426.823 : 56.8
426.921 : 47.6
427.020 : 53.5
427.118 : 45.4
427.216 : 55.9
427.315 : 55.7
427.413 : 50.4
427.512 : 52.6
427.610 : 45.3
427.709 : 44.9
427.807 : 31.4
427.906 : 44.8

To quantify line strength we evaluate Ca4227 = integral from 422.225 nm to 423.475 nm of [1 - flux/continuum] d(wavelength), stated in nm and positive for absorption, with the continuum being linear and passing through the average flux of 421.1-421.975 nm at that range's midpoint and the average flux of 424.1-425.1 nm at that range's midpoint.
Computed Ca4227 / 0.13 nm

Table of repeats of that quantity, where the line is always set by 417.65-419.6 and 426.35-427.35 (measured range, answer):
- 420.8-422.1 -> -0.09 nm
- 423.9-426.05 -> -0.06 nm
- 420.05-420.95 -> 0.01 nm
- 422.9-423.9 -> -0.06 nm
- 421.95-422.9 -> 0.05 nm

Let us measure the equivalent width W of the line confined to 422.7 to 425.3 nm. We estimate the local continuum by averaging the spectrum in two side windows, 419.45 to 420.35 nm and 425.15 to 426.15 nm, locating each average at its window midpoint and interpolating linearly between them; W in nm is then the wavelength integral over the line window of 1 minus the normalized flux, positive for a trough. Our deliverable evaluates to -0.254 nm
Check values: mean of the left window 48.5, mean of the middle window 53.5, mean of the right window 48.9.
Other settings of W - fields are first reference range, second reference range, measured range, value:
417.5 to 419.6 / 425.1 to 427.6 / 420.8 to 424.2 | -0.17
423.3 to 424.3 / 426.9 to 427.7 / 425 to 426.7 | 0.07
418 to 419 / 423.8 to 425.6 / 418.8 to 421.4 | -0.05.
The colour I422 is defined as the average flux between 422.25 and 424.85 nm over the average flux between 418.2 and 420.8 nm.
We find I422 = 1.09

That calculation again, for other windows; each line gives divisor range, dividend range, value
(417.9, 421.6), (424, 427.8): 1.05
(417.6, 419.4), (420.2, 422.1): 1.09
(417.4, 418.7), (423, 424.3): 1.21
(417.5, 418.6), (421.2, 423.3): 1.11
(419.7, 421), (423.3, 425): 1.16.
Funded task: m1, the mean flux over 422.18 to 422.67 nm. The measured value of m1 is 44.5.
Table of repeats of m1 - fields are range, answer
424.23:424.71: 55.4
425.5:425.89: 45.5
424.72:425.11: 54.4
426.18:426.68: 50.3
